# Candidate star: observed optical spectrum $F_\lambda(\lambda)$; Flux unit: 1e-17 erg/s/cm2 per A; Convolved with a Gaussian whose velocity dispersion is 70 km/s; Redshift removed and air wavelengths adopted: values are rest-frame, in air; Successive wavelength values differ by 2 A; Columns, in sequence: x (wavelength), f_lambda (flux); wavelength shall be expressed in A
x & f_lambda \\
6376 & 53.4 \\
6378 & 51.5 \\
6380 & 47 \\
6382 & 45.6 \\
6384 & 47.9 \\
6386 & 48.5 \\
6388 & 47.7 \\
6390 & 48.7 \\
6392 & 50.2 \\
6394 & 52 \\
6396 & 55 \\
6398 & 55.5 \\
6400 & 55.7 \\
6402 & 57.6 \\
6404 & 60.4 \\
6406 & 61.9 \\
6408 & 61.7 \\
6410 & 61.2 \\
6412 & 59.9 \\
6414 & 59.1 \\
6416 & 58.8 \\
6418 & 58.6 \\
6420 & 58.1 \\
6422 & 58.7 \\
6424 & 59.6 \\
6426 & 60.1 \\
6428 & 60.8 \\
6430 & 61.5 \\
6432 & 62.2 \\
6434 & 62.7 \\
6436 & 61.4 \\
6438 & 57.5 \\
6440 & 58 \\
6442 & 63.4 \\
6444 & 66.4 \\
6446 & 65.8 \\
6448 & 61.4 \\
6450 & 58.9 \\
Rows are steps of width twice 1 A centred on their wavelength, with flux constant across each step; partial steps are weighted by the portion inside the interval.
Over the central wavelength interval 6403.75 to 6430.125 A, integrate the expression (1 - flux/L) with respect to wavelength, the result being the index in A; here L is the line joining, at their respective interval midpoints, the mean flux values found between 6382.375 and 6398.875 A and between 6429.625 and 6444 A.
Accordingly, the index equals -1.6 A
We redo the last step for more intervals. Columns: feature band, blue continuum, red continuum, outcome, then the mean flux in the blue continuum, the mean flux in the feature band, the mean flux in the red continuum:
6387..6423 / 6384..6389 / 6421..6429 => -2.0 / 48.1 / 56.7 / 59.8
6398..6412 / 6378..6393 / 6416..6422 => -1.4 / 48.2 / 59.5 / 58.5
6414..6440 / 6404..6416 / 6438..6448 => 0.7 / 60.6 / 59.9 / 62.6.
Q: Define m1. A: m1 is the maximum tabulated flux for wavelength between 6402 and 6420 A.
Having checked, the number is 61.9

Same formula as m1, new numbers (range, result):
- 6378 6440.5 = 62.7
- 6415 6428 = 60.8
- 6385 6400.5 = 55.7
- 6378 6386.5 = 51.5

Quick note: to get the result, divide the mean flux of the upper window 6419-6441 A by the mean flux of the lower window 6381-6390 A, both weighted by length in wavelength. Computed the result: 1.3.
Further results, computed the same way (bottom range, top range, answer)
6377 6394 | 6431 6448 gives 1.28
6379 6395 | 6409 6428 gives 1.23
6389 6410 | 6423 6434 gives 1.09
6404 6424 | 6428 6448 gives 1.04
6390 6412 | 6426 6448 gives 1.09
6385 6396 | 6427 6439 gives 1.22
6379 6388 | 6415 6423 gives 1.24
